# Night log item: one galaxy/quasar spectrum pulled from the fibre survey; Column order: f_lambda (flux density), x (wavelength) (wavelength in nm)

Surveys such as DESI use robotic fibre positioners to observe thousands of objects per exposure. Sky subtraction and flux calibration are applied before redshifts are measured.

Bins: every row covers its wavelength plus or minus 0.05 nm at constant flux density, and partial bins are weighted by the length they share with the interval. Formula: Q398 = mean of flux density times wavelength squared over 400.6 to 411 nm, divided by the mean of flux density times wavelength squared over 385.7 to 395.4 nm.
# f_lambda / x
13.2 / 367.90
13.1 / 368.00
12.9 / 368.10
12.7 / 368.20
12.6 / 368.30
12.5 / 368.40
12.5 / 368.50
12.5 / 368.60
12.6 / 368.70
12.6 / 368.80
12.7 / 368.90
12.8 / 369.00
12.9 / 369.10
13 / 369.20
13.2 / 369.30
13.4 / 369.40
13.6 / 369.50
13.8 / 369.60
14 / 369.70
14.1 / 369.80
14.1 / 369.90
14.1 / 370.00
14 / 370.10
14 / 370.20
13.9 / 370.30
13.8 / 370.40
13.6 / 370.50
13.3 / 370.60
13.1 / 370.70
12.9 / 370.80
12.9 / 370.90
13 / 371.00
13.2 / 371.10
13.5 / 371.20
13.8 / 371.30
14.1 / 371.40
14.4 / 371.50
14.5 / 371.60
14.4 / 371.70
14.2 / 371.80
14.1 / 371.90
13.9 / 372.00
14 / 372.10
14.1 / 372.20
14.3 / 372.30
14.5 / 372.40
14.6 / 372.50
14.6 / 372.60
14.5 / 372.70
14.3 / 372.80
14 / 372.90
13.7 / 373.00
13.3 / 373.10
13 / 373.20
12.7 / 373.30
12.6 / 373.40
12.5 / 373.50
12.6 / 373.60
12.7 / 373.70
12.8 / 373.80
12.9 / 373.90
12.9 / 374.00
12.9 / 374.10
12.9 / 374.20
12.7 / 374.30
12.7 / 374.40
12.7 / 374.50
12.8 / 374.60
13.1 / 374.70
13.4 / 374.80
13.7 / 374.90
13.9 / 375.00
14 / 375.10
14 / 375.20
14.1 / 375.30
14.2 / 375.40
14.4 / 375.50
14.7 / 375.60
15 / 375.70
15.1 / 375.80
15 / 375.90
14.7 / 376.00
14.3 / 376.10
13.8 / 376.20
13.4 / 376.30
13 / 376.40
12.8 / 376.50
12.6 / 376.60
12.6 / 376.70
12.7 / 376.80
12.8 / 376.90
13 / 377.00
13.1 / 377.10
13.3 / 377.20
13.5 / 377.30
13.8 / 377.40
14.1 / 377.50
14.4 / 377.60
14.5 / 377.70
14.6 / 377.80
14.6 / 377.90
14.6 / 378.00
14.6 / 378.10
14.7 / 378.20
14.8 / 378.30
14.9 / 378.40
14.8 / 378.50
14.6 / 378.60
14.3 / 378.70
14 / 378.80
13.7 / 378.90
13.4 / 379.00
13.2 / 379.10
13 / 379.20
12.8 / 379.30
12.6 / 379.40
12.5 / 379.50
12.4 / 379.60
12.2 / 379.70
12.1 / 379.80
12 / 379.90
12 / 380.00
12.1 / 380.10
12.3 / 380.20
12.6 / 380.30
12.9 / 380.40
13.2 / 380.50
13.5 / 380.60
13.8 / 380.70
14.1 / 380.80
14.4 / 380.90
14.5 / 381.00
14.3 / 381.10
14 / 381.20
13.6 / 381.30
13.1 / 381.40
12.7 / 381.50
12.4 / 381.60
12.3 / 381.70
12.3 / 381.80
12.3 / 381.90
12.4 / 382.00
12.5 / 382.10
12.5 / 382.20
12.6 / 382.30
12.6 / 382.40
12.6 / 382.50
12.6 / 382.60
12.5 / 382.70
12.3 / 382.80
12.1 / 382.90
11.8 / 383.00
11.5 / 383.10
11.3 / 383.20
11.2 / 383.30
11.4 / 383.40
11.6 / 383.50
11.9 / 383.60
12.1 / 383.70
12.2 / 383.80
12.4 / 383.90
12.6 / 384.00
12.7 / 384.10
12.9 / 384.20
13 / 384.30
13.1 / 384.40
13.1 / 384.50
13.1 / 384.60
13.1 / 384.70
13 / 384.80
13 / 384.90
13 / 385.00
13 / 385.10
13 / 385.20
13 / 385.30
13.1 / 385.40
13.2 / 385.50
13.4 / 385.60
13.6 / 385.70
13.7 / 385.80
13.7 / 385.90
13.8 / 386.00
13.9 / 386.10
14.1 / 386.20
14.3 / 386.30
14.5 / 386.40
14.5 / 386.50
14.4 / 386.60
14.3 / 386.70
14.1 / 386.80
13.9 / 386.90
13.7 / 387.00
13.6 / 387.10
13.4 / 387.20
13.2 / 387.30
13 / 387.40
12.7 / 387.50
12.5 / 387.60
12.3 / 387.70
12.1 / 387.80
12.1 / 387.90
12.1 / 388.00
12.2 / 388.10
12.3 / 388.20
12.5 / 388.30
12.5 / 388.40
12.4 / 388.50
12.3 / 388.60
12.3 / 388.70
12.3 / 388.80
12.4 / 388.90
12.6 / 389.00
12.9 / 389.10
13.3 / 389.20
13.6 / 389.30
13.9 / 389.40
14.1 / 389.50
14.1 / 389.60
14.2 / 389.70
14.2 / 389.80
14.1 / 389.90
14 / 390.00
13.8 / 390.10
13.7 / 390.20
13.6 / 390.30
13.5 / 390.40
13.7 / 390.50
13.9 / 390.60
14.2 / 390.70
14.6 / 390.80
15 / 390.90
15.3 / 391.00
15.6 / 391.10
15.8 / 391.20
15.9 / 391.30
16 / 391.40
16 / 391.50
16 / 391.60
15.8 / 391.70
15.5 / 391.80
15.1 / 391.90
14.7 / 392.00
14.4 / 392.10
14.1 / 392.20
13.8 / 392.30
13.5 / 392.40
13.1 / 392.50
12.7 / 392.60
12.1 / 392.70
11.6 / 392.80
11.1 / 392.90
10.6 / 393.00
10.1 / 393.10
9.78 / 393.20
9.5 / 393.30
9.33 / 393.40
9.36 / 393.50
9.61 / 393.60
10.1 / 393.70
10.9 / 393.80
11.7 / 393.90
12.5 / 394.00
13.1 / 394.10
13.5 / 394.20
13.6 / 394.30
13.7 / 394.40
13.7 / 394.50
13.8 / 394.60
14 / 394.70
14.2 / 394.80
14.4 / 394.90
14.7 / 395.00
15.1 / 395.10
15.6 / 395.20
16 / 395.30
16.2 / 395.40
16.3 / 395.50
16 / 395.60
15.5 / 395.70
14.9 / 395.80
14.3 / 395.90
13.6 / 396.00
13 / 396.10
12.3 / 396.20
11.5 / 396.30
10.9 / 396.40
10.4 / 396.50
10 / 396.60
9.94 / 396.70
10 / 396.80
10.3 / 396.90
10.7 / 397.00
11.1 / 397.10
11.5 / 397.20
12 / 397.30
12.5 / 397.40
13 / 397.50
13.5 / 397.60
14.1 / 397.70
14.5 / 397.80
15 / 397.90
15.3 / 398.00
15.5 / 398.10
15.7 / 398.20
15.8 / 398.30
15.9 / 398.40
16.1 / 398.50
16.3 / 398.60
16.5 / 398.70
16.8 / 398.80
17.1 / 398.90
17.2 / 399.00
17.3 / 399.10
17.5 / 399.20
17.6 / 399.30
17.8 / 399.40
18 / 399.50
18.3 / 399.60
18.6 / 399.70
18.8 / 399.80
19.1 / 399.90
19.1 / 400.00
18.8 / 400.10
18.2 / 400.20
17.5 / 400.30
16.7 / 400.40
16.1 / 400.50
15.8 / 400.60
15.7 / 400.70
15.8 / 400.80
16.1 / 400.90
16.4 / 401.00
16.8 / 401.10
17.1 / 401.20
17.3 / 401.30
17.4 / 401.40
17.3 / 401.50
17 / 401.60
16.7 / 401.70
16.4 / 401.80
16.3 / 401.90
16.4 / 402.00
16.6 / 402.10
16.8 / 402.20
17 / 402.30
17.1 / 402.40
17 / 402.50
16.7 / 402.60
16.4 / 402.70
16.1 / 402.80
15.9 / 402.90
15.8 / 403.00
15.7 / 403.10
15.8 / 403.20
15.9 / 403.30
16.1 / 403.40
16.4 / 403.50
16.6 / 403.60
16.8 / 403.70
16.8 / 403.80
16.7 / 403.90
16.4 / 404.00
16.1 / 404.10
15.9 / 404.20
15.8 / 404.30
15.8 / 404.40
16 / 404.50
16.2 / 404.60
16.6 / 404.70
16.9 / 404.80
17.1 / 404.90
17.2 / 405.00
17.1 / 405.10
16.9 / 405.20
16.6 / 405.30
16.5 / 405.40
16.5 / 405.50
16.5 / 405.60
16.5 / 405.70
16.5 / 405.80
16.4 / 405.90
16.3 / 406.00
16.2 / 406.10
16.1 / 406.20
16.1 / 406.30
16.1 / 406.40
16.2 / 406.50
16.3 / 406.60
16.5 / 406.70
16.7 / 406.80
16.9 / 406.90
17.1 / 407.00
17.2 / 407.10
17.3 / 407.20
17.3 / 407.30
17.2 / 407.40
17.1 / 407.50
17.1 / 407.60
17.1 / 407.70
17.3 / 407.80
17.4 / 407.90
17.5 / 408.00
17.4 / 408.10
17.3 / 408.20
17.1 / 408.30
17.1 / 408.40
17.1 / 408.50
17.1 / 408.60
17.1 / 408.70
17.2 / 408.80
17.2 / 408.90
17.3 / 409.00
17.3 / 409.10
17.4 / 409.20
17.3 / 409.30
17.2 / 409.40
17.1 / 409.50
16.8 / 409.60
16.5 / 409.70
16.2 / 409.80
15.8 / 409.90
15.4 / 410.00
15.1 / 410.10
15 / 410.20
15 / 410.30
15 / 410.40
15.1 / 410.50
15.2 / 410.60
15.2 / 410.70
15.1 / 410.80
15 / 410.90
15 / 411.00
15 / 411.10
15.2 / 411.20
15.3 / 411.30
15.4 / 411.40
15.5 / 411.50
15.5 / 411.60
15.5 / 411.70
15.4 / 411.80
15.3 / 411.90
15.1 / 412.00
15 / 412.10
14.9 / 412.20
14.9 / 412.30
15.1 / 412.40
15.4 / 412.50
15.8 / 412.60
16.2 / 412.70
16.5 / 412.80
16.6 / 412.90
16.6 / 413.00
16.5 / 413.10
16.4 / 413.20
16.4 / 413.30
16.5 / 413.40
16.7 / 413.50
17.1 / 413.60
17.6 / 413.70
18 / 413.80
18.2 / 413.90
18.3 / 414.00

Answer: 1.33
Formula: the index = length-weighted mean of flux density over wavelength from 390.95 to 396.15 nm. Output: 13.6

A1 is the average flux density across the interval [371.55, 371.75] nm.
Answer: 14.4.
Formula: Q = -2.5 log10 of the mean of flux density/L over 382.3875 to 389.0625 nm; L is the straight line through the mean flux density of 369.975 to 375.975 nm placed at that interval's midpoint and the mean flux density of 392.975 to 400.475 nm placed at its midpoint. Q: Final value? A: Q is 0.09 mag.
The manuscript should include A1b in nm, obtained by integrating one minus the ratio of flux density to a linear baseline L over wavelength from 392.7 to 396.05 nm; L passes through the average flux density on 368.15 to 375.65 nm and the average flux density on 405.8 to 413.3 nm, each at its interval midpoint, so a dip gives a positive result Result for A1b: 0.48 nm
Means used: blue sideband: 13.5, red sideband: 16.2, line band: 13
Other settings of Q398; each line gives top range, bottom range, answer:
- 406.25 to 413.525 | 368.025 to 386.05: 1.45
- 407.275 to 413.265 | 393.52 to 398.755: 1.29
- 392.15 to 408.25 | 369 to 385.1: 1.30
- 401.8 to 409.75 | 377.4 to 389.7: 1.43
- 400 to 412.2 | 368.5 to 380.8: 1.43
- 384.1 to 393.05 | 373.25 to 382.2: 1.07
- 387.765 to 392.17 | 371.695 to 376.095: 1.10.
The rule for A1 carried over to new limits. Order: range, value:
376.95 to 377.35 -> 13.2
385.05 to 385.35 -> 13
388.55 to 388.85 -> 12.3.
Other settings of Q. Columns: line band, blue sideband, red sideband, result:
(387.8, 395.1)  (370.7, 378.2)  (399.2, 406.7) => 0.17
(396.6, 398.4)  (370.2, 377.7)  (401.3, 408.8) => 0.22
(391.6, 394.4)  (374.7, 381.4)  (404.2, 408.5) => 0.23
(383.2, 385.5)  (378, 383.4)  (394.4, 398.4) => 0.05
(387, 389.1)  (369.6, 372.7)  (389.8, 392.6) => 0.15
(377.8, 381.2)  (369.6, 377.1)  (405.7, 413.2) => 0.04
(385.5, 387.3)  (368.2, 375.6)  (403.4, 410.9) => 0.06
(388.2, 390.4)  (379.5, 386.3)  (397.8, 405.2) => 0.07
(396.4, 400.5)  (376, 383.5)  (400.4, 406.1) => 0.04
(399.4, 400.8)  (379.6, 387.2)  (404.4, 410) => -0.13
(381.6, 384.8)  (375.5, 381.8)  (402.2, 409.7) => 0.14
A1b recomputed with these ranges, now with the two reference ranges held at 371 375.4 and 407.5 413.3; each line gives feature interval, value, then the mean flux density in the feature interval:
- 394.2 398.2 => 0.45 nm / 13.4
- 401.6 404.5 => -0.14 nm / 16.4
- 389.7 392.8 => 0.09 nm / 14.4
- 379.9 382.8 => 0.25 nm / 12.9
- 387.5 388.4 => 0.14 nm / 12.3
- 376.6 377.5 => 0.05 nm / 13.1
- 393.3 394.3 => 0.26 nm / 11.2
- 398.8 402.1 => -0.38 nm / 17.2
